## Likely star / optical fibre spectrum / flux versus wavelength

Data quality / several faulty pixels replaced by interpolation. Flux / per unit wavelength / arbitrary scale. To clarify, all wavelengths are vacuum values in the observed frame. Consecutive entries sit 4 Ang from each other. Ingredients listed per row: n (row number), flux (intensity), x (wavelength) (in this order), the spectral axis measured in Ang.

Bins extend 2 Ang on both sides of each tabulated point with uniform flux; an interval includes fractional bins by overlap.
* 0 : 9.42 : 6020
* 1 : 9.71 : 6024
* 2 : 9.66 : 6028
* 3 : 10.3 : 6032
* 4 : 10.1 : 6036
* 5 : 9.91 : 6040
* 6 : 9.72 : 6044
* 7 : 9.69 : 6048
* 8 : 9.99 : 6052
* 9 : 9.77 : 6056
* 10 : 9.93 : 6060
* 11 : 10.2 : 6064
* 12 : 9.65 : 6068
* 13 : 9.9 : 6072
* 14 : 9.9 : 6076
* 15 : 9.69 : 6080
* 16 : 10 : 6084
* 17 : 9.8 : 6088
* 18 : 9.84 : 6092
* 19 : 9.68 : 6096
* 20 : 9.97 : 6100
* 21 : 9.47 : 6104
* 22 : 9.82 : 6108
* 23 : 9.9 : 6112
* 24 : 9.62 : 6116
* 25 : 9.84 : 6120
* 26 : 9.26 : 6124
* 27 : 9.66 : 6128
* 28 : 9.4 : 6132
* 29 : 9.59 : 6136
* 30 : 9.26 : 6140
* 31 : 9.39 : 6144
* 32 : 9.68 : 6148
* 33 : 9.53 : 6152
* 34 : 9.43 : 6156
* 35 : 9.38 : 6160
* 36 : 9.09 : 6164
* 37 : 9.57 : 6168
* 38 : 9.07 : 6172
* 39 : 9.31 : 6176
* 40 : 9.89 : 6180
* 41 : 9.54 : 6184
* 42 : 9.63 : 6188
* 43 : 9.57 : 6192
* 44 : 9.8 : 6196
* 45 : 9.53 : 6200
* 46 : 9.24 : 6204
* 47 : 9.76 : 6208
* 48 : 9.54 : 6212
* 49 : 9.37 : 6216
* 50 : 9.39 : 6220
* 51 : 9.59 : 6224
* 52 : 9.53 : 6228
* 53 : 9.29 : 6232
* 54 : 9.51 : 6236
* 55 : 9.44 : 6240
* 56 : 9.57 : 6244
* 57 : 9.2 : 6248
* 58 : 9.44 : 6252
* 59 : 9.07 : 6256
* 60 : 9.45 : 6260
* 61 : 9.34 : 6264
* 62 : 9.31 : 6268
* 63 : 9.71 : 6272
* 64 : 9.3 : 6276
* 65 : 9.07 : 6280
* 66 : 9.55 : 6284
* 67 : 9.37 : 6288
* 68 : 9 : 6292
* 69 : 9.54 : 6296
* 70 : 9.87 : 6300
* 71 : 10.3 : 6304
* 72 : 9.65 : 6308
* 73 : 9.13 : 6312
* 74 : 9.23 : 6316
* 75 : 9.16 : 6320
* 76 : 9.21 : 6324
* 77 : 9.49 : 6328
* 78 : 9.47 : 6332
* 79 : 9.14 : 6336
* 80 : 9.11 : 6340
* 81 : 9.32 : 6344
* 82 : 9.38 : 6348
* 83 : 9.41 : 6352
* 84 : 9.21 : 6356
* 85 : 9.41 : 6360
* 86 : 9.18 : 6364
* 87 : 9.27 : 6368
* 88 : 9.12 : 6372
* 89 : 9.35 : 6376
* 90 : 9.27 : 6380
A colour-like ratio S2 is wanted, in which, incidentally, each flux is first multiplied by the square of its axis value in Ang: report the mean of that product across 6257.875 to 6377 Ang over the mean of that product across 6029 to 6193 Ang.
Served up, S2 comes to 1.03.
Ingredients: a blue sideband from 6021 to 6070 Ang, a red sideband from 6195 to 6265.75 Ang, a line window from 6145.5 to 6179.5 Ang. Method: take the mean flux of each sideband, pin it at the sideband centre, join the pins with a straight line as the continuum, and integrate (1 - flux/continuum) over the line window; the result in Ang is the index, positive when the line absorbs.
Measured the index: 0.7 Ang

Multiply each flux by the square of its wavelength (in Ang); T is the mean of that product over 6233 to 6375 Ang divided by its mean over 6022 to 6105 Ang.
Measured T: 1.0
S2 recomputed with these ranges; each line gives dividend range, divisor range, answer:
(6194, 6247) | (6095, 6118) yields 1.01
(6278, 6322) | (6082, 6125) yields 1.03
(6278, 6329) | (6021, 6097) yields 1.03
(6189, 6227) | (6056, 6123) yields 1.01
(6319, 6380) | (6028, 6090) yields 1.03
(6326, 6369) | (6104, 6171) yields 1.05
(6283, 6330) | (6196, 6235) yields 1.03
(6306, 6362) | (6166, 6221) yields 1.02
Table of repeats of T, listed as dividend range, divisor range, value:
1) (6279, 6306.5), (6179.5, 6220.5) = 1.03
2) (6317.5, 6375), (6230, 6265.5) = 1.02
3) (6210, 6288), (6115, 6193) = 1.02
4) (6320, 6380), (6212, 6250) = 1.02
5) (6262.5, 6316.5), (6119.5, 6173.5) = 1.05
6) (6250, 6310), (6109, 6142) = 1.04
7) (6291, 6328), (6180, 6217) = 1.02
